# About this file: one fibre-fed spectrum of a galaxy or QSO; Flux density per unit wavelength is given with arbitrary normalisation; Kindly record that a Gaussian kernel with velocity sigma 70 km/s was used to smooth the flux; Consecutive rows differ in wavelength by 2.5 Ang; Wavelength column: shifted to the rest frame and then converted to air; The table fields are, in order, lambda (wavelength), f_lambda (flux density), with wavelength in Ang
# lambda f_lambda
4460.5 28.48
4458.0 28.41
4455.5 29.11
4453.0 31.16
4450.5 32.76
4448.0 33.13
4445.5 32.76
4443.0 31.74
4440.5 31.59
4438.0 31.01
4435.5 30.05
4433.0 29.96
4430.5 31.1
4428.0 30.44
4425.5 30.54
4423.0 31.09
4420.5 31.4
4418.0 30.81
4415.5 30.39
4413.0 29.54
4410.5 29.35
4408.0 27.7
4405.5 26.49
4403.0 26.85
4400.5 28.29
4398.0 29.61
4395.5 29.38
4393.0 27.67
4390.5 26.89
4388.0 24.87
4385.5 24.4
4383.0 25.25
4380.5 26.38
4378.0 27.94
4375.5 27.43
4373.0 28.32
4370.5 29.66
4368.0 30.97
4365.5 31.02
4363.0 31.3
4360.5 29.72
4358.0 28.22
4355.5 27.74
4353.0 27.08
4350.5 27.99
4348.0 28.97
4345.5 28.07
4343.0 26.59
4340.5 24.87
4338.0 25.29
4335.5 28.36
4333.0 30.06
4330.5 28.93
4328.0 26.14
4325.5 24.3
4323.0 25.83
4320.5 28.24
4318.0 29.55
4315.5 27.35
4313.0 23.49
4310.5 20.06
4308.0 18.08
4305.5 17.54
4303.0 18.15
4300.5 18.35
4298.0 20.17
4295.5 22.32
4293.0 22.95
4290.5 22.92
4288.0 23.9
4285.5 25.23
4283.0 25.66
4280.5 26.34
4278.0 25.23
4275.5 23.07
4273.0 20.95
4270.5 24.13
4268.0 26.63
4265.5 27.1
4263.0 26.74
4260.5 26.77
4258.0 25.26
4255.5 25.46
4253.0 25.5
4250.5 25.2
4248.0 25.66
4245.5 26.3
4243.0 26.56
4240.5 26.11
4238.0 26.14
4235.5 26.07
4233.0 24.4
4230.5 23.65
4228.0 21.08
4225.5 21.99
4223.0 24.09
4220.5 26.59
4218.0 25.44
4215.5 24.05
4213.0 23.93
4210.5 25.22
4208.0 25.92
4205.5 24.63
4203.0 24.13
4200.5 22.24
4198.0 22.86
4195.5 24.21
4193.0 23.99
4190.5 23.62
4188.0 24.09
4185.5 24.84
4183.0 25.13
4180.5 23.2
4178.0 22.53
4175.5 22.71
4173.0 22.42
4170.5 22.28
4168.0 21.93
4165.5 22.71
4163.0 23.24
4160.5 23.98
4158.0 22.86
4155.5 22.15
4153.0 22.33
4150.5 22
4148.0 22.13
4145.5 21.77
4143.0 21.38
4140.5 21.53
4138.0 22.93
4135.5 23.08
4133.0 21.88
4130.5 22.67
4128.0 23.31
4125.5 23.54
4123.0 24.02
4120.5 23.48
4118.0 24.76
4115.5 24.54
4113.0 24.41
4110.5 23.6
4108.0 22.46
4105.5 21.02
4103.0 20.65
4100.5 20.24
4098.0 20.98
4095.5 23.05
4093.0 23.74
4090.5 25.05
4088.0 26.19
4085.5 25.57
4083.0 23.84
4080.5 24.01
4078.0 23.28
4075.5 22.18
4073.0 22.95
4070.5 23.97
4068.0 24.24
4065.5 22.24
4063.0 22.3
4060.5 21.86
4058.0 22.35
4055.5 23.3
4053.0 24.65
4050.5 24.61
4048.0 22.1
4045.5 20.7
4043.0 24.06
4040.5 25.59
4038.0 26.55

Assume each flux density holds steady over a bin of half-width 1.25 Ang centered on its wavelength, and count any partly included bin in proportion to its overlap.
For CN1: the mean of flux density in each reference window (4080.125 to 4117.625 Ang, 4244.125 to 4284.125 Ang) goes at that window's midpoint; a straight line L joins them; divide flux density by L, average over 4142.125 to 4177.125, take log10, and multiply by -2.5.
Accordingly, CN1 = 0.08 mag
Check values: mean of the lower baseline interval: 23.3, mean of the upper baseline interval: 25.4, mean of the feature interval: 22.4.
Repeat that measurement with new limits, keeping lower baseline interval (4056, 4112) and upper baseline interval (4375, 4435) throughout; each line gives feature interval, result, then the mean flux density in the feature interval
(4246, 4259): 0.02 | 25.5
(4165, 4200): 0.06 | 23.3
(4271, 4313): 0.20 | 22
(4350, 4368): -0.06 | 29.2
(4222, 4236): 0.09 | 23.4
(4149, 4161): 0.08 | 22.6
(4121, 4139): 0.03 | 23.1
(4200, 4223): 0.02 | 24.7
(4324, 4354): 0.01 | 27.2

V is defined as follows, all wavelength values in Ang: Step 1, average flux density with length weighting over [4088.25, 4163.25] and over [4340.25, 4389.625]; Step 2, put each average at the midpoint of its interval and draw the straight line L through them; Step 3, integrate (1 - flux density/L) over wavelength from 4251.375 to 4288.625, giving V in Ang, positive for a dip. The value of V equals 0.9 Ang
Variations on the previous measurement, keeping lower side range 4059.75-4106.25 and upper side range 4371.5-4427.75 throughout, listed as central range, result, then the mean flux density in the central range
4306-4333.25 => 1.72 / 25.3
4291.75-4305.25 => 3.26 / 20.2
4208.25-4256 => 1.08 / 24.9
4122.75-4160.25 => 2.35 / 22.5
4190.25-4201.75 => 0.71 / 23.4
